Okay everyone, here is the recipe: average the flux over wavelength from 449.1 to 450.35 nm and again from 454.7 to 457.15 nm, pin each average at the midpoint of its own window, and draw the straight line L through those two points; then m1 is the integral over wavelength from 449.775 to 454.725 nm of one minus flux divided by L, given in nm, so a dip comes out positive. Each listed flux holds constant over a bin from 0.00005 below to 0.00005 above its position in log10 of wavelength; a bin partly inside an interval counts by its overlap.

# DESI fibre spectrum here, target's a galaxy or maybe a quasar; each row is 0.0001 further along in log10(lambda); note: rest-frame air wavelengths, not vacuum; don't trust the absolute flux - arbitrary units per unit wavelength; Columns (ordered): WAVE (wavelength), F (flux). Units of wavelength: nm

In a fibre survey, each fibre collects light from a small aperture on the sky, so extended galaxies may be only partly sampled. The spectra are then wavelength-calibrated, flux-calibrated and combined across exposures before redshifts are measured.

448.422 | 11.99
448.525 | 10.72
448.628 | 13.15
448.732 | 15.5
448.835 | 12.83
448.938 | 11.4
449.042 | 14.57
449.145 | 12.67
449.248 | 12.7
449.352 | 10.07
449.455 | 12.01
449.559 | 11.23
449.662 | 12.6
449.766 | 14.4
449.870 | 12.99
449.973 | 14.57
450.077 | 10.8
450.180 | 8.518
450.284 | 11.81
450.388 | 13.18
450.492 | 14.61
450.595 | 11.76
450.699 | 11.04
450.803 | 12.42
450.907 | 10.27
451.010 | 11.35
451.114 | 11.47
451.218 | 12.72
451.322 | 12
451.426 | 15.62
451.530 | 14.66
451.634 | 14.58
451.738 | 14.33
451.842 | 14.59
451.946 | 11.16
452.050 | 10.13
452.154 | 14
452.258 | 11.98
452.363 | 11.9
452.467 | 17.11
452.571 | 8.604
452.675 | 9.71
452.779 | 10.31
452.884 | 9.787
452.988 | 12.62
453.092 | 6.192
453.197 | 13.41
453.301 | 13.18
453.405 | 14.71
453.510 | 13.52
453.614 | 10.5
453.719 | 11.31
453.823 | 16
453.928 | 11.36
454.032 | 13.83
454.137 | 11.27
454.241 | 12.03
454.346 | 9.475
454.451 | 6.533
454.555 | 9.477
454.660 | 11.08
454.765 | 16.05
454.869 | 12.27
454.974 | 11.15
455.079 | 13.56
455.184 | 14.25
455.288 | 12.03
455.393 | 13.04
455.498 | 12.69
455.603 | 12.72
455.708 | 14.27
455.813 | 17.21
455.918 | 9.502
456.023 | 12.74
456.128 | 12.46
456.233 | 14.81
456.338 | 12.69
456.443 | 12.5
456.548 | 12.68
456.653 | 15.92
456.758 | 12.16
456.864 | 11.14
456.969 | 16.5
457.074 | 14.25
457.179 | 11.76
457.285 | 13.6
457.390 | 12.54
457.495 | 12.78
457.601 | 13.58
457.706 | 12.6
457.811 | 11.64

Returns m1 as 0.20 nm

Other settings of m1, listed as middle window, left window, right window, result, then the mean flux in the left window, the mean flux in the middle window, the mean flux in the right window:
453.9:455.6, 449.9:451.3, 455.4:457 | 0.134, 11.9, 11.9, 13.3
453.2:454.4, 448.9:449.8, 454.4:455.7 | -0.029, 12.4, 12.5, 12.2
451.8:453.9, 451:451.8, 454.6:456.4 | 0.205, 13.5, 12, 13.1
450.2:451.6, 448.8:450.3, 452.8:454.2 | -0.034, 12.2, 12.5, 12.1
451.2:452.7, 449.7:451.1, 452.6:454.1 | -0.121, 12.1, 12.9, 11.8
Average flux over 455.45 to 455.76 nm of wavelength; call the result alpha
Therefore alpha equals 13.2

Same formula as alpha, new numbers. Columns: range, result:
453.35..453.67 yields 12.9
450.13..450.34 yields 10.2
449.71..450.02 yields 13.9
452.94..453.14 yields 9.42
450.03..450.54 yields 11.8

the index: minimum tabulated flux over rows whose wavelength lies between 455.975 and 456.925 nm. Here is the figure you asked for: 11.14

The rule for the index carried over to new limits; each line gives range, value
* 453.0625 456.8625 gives 6.192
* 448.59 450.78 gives 8.518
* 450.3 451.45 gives 10.27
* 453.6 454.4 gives 9.475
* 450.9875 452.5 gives 10.13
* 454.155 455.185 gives 6.533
